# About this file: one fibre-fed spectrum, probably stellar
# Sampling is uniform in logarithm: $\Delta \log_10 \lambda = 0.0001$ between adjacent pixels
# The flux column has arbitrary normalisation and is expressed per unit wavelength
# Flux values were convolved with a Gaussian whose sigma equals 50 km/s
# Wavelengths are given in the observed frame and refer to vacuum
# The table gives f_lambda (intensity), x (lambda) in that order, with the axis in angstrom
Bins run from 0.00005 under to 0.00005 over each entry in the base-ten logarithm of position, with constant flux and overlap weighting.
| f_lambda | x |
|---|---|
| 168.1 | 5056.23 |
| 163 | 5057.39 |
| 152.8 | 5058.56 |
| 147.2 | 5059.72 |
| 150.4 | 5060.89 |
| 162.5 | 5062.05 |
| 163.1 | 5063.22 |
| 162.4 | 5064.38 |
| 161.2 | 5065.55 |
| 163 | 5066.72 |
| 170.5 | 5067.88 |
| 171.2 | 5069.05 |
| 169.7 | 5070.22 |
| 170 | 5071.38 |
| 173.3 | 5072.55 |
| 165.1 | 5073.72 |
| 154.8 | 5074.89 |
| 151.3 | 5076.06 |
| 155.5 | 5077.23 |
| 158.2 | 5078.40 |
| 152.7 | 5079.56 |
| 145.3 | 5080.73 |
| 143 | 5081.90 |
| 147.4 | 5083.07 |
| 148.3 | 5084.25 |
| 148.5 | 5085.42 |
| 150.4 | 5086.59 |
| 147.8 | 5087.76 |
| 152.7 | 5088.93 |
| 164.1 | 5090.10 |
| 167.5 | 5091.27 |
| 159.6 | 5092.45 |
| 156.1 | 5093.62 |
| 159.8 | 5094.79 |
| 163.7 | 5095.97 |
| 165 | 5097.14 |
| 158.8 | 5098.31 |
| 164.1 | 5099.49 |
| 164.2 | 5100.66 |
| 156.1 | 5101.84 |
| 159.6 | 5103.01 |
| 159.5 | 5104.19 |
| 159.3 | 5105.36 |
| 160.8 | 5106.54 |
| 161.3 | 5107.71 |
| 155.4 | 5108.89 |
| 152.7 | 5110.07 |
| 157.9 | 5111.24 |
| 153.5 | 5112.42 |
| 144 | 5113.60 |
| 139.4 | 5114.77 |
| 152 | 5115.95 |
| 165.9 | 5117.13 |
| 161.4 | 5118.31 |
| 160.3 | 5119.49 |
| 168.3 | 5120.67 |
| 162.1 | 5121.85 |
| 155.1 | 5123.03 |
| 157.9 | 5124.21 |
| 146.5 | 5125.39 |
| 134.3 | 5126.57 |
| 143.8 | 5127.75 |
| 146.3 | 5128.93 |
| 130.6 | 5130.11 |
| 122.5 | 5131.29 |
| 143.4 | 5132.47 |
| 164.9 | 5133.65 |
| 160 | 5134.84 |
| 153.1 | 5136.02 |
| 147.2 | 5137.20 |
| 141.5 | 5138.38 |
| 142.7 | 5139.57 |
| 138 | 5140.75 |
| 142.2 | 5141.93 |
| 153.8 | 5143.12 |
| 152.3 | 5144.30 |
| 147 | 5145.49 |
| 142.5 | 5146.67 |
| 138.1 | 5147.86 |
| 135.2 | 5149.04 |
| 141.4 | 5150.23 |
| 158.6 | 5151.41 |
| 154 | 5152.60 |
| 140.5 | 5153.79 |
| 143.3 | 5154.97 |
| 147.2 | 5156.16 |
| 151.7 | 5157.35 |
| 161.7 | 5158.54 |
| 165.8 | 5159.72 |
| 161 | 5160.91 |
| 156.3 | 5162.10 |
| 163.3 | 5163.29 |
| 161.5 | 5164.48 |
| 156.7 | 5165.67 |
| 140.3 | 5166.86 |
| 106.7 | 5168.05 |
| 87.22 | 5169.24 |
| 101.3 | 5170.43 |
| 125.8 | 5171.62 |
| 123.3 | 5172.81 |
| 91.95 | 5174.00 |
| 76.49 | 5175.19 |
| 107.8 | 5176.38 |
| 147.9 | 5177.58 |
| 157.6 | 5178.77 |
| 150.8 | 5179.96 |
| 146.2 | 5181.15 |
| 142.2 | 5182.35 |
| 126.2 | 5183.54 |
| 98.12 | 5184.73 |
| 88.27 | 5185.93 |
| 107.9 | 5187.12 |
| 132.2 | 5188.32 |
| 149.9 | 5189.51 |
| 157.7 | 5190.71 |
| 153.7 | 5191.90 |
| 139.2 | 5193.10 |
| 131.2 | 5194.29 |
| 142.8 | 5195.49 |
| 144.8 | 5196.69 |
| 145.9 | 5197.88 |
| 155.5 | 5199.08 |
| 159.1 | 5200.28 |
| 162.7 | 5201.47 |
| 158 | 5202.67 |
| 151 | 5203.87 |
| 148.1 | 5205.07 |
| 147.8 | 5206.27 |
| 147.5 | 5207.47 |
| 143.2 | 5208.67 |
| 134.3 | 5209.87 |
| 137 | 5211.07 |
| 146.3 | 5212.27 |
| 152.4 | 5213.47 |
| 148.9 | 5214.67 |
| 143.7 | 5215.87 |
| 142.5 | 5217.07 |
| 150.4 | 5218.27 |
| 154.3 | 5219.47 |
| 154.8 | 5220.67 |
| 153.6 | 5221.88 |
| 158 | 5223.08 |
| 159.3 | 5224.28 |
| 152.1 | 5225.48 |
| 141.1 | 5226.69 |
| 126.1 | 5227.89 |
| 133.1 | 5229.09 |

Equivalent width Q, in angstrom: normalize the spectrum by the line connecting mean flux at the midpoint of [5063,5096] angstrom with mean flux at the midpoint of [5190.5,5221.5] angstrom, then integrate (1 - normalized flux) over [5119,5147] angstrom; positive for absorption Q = 1.1 angstrom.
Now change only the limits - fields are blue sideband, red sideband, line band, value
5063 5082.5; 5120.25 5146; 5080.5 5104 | 0.0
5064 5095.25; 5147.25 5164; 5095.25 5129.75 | -0.2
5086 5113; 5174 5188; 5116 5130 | -0.5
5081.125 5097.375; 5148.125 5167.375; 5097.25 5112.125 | -0.5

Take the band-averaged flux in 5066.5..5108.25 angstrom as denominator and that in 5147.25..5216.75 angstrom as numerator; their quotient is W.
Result 0.9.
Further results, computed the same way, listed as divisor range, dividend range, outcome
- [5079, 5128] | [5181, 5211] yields 0.90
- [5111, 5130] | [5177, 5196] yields 0.89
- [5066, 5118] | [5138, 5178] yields 0.88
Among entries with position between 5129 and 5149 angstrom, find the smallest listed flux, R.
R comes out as 122.5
